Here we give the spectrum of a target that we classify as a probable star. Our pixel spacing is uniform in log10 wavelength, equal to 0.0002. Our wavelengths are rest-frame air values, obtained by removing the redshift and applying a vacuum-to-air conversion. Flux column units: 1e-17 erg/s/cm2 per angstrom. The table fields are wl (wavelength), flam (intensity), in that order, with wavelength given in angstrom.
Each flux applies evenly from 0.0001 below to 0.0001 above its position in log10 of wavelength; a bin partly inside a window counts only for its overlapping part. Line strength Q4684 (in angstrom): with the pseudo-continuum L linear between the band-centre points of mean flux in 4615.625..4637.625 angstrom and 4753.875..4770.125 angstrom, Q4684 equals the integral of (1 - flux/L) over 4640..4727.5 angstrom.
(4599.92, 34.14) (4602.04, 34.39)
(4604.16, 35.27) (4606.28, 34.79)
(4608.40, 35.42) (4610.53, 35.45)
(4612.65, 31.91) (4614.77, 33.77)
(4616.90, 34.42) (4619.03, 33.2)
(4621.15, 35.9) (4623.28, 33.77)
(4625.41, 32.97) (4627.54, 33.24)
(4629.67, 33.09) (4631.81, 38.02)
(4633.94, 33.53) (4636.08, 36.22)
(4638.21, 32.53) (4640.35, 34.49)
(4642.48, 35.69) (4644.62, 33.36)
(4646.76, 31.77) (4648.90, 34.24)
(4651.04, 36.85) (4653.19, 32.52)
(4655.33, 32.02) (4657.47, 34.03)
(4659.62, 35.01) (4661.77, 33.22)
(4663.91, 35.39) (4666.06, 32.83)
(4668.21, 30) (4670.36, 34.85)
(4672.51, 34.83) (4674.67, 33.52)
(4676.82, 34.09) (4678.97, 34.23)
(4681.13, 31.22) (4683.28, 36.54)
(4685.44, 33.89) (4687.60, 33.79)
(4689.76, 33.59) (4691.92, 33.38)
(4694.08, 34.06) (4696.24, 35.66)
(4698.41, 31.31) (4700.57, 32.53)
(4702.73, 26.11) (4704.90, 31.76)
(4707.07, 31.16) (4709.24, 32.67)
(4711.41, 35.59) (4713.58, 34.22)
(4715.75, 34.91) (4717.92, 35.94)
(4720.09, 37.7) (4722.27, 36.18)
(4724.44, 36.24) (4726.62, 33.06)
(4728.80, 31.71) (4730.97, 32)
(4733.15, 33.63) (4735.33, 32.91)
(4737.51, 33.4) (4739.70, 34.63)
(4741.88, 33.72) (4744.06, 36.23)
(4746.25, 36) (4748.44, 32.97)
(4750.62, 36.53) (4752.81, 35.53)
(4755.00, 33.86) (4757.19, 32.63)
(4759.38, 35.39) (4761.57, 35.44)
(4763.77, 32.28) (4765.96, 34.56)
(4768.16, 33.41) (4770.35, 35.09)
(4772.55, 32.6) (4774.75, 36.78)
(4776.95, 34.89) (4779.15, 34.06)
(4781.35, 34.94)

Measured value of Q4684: 1.2 angstrom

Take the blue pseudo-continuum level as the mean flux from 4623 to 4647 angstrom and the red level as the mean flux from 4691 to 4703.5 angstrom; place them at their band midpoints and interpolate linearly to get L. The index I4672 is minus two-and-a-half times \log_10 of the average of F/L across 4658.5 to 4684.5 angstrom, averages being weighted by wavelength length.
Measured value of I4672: -0.02 mag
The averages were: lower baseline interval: 34.1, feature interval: 33.8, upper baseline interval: 32.3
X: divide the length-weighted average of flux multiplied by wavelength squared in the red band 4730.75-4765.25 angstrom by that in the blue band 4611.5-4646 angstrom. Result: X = 1.1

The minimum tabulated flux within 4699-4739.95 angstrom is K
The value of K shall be 26.11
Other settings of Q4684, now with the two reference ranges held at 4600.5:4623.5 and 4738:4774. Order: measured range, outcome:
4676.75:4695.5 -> 0.3 angstrom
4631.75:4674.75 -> 0.6 angstrom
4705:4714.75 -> 0.3 angstrom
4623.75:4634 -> 0.1 angstrom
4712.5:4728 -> -0.4 angstrom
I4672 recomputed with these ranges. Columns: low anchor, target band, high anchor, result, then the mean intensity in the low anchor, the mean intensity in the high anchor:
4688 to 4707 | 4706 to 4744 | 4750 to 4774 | -0.03 mag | 32.3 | 34.3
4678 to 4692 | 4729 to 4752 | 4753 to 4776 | 0.00 mag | 33.8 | 34.3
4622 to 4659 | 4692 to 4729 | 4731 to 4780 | 0.02 mag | 34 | 34.3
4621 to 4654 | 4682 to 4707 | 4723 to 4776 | 0.04 mag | 34.2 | 34.2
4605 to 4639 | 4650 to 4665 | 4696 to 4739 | -0.01 mag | 34.3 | 33.4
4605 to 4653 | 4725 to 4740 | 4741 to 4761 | 0.05 mag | 34.3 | 34.8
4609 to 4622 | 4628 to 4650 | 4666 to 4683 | -0.01 mag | 34.1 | 33.4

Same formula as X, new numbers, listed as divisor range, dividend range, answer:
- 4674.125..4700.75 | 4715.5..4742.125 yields 1.04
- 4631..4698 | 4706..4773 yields 1.04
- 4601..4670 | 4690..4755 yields 1.03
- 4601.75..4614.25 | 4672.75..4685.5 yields 1.01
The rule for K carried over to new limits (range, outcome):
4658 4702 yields 30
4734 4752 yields 32.91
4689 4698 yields 33.38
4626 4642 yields 32.53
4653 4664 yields 32.02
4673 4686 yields 31.22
